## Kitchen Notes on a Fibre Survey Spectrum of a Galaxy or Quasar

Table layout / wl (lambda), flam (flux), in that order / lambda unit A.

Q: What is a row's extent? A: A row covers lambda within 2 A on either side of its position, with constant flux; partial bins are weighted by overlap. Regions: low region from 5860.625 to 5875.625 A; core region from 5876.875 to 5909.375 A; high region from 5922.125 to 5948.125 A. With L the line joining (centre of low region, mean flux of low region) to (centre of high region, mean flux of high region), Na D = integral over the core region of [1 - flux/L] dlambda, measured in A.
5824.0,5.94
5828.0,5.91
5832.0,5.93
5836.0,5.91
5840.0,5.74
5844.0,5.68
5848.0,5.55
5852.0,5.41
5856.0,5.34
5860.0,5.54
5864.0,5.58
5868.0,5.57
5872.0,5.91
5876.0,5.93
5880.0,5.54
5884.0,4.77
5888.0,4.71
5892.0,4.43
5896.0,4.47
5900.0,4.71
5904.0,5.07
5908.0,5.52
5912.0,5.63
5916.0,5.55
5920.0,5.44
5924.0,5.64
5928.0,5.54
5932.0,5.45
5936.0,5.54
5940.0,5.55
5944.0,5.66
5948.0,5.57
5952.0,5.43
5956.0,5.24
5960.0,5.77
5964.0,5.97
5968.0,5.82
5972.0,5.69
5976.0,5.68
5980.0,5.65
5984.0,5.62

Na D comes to 4.2 A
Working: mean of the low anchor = 5.7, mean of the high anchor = 5.56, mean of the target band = 4.93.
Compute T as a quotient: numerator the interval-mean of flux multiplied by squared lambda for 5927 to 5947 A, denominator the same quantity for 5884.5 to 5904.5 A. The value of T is 1.2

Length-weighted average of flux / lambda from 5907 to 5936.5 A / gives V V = 5.54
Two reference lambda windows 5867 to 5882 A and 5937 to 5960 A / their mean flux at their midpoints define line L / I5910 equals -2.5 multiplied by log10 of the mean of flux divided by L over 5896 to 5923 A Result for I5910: 0.07 mag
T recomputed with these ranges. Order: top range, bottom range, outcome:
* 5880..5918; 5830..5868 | 0.91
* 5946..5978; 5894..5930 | 1.09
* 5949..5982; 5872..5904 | 1.16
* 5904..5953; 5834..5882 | 1.00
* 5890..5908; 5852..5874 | 0.87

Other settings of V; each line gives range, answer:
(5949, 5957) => 5.38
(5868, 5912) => 5.15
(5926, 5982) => 5.61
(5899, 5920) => 5.34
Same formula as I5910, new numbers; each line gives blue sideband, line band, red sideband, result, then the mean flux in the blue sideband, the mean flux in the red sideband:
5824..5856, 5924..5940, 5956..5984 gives 0.04 mag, 5.72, 5.72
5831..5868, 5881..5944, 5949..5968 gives 0.08 mag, 5.62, 5.62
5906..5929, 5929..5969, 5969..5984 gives 0.01 mag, 5.55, 5.68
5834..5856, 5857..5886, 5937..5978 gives 0.02 mag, 5.63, 5.64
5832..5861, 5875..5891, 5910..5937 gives 0.09 mag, 5.62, 5.54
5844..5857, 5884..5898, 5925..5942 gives 0.20 mag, 5.48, 5.53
